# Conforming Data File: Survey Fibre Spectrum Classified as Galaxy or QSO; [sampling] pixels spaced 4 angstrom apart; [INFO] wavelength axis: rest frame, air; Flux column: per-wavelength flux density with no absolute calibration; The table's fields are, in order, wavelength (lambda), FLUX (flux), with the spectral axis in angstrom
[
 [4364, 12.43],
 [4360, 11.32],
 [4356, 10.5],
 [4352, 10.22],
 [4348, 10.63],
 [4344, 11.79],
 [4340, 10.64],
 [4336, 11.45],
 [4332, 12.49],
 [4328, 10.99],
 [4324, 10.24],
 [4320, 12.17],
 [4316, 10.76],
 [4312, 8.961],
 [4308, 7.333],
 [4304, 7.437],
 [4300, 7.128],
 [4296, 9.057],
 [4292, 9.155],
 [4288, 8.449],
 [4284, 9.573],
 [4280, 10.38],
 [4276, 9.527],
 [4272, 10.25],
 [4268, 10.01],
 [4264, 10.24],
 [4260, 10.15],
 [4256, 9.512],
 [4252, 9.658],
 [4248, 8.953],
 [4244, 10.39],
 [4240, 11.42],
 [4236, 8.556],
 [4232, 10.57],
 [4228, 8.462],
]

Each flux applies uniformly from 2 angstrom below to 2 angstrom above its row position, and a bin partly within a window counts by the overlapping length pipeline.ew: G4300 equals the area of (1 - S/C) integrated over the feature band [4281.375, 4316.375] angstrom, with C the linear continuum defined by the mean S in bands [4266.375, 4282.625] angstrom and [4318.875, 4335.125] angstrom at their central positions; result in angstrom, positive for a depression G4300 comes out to 6.8 angstrom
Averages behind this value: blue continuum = 10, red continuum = 11.4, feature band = 8.58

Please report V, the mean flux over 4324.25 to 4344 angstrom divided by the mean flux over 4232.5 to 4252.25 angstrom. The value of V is 1.15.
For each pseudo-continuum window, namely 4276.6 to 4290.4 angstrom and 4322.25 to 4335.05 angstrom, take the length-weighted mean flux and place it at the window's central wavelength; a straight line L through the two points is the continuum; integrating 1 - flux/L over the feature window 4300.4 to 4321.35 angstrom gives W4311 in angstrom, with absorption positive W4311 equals 3.0 angstrom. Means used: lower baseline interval 9.46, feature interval 9.08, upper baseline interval 11.3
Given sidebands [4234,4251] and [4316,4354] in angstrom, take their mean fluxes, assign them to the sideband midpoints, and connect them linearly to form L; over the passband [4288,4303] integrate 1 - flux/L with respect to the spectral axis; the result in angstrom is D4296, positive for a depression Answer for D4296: 3.12 angstrom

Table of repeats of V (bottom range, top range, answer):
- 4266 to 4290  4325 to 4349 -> 1.17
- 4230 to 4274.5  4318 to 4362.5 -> 1.12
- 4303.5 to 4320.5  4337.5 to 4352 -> 1.18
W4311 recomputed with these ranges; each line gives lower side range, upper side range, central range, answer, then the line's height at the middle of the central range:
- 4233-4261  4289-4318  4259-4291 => -2.09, 9.19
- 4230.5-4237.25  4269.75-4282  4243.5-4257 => 0.31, 9.78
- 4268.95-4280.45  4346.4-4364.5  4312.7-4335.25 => -1.36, 10.6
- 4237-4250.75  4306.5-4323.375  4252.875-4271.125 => 0.14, 10.1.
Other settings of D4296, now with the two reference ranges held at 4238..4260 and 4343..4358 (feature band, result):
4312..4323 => -0.4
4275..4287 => 0.6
